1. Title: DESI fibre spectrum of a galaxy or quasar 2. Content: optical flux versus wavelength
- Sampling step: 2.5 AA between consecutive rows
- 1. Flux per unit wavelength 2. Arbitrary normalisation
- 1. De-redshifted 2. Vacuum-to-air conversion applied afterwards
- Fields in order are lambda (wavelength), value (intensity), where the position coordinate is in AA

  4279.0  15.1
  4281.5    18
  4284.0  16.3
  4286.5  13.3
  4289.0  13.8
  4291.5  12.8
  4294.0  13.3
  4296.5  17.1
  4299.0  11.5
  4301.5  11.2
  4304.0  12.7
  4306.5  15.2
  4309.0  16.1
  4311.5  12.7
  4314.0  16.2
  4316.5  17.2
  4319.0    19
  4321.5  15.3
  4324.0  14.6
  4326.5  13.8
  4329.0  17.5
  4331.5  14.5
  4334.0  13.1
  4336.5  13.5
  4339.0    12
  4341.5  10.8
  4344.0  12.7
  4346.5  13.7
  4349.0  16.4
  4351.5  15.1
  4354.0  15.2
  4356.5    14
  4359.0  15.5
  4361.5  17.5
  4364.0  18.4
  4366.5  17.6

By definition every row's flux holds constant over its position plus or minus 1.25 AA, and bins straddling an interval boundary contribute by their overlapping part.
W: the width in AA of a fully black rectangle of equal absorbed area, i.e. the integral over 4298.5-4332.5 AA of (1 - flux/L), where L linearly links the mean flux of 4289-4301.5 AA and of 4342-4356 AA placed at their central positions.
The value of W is -2.7 AA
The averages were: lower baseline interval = 13.4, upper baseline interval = 14.4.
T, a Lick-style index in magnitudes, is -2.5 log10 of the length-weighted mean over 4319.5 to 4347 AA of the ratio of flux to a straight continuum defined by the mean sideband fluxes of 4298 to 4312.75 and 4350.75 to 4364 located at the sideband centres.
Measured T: 0.048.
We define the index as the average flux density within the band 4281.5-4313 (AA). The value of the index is 14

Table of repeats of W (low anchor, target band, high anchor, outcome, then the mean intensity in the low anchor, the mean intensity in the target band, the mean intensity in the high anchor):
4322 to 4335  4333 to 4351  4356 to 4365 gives 2.62 AA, 14.8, 13.3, 16.5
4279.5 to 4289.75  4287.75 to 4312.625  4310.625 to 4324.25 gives 3.25 AA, 15.4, 13.6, 16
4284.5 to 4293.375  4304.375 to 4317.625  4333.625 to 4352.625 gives -1.75 AA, 13.6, 15.3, 13.4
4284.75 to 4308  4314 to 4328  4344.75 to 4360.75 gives -1.85 AA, 13.5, 16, 15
